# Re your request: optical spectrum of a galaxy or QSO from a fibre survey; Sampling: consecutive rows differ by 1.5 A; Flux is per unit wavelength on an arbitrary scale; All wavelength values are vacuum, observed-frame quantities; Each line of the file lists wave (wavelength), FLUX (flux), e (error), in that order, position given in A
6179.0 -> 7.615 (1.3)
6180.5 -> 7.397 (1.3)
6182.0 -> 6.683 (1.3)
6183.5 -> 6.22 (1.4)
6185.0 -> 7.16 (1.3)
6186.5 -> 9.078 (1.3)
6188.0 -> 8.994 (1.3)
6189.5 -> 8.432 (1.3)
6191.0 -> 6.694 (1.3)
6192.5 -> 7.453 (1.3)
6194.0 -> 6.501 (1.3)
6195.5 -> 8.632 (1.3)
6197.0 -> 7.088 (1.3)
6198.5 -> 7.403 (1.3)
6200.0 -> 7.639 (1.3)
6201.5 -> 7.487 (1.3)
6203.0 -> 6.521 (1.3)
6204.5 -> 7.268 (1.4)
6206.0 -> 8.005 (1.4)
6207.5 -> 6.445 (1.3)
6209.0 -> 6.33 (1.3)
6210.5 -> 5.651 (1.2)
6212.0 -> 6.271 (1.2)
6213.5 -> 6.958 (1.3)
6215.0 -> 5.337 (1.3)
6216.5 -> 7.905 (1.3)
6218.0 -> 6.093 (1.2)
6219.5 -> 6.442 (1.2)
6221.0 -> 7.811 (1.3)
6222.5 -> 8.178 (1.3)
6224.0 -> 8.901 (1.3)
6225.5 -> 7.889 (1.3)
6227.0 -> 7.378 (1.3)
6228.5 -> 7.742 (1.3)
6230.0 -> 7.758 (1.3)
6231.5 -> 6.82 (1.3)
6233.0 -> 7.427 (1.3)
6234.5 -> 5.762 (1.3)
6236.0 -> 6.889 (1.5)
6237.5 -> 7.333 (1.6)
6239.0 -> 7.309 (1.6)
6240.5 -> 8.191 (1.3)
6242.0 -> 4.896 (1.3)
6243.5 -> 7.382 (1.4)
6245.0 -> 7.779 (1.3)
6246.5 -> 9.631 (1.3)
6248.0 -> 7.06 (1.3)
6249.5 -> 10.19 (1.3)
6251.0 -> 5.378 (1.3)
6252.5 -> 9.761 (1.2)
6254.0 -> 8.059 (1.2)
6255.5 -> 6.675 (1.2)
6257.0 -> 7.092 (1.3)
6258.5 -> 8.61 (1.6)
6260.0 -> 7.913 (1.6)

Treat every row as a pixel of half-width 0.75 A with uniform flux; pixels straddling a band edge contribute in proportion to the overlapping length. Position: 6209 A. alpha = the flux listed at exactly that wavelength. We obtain 6.33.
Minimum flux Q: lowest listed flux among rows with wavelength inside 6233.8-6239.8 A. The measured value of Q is 5.762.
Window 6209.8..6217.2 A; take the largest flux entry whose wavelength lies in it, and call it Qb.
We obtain 7.905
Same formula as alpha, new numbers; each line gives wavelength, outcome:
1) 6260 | 7.913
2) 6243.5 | 7.382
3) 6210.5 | 5.651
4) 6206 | 8.005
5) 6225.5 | 7.889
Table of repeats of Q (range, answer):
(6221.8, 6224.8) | 8.178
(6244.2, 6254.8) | 5.378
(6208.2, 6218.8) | 5.337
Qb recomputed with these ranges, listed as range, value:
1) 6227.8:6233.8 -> 7.758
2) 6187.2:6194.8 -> 8.994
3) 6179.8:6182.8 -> 7.397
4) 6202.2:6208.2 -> 8.005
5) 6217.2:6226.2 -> 8.901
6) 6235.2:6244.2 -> 8.191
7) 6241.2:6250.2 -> 10.19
